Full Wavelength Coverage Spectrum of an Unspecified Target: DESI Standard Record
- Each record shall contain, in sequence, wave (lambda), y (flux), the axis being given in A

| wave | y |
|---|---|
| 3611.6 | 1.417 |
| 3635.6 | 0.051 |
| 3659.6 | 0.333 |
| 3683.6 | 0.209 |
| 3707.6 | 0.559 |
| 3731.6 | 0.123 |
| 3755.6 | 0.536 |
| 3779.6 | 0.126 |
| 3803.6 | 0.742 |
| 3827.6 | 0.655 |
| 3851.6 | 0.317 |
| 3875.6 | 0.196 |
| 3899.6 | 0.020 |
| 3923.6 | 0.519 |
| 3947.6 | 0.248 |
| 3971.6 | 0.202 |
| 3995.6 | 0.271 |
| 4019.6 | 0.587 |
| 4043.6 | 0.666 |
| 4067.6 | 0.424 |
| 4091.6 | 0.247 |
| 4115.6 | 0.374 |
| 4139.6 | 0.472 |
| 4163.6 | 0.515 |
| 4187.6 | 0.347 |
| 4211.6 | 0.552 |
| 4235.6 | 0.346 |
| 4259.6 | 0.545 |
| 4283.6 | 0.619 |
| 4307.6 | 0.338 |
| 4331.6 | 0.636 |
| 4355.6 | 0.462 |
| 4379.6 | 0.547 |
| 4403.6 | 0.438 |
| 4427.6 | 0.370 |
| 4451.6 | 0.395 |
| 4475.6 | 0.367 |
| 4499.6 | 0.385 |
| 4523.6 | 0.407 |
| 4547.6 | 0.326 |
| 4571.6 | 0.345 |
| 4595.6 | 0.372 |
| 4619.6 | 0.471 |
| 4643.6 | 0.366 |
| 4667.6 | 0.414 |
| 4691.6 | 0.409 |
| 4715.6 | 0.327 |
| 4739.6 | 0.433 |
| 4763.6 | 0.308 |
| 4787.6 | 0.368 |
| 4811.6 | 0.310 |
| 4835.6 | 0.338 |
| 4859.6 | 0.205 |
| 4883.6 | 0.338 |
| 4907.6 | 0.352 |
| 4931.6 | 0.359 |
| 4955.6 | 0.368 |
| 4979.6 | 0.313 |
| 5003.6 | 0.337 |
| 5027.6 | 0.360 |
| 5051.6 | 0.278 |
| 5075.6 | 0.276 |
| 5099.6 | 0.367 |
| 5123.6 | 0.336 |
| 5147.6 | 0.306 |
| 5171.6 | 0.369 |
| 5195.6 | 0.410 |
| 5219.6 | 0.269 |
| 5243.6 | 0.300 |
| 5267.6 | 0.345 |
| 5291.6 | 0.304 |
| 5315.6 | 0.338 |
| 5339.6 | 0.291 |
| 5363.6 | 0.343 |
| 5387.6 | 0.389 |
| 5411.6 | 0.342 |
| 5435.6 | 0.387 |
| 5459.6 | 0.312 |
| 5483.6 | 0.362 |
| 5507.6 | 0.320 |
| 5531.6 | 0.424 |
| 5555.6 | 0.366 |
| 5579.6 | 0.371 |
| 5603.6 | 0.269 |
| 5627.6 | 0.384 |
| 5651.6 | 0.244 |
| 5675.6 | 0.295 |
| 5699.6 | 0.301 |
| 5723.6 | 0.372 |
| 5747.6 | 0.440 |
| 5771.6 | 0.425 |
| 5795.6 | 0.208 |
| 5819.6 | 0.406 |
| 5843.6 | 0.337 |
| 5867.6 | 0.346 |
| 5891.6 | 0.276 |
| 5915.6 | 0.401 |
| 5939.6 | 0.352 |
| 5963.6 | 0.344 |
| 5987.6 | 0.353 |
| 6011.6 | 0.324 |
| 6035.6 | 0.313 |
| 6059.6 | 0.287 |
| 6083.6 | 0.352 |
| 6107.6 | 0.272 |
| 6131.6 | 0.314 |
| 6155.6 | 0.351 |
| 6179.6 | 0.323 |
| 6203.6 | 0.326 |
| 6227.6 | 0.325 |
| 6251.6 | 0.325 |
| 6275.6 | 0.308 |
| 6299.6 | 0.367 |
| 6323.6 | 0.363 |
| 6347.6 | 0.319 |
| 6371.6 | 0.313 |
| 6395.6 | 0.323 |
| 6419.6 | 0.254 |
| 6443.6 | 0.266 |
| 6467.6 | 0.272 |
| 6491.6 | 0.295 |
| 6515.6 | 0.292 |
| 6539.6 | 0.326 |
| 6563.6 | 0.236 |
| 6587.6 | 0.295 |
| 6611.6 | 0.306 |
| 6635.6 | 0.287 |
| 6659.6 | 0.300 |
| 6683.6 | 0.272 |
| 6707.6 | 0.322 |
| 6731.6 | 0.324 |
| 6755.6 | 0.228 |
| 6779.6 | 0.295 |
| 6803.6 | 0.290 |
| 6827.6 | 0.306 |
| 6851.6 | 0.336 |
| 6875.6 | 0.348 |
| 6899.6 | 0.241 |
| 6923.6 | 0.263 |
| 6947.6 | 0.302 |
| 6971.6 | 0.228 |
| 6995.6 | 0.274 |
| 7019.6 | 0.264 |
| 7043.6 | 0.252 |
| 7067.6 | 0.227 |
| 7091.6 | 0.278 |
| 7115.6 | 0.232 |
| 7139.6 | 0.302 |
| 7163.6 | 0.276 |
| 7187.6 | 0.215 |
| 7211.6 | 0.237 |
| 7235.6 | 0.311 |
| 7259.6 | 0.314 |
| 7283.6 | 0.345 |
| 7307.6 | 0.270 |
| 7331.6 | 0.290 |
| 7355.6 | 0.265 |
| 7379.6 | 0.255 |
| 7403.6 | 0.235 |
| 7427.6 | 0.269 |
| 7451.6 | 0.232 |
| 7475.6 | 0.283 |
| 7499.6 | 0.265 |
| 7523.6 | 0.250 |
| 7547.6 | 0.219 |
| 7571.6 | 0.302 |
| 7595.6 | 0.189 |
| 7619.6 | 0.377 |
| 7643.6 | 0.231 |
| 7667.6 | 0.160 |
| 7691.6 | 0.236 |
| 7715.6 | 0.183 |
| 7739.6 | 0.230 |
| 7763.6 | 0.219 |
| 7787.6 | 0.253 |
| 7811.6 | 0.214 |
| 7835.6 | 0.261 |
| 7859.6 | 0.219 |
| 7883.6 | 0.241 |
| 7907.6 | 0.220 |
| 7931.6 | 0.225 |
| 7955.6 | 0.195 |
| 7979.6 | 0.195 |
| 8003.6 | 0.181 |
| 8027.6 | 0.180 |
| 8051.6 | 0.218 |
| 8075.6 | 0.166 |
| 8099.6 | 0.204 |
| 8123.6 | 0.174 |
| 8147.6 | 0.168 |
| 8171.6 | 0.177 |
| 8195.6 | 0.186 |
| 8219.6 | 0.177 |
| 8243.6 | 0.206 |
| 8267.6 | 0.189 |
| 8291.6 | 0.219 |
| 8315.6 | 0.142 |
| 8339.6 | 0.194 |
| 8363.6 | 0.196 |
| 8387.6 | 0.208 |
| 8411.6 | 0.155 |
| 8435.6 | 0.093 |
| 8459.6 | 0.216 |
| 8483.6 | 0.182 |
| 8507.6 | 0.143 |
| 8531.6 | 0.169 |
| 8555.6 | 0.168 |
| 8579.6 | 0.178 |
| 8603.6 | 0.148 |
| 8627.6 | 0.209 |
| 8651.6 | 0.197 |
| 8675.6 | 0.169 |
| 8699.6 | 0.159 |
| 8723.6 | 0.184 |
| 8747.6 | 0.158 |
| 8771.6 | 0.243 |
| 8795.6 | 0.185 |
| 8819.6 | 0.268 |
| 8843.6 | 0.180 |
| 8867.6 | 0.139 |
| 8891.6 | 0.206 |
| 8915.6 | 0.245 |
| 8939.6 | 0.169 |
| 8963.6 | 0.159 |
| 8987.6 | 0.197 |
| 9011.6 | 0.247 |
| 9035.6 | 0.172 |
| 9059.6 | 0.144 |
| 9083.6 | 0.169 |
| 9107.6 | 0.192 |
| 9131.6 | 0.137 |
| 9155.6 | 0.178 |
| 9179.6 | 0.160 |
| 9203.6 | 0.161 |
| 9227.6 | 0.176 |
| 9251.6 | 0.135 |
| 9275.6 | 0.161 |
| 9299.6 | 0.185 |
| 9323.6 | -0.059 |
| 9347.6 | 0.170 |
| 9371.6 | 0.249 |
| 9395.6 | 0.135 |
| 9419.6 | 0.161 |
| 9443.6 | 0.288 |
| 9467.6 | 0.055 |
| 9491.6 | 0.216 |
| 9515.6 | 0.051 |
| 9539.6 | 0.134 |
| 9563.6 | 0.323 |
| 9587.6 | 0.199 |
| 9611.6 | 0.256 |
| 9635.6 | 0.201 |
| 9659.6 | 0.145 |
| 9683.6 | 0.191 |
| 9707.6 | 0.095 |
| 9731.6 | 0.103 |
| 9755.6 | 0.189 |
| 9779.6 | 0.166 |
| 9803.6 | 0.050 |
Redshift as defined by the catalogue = 1.546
